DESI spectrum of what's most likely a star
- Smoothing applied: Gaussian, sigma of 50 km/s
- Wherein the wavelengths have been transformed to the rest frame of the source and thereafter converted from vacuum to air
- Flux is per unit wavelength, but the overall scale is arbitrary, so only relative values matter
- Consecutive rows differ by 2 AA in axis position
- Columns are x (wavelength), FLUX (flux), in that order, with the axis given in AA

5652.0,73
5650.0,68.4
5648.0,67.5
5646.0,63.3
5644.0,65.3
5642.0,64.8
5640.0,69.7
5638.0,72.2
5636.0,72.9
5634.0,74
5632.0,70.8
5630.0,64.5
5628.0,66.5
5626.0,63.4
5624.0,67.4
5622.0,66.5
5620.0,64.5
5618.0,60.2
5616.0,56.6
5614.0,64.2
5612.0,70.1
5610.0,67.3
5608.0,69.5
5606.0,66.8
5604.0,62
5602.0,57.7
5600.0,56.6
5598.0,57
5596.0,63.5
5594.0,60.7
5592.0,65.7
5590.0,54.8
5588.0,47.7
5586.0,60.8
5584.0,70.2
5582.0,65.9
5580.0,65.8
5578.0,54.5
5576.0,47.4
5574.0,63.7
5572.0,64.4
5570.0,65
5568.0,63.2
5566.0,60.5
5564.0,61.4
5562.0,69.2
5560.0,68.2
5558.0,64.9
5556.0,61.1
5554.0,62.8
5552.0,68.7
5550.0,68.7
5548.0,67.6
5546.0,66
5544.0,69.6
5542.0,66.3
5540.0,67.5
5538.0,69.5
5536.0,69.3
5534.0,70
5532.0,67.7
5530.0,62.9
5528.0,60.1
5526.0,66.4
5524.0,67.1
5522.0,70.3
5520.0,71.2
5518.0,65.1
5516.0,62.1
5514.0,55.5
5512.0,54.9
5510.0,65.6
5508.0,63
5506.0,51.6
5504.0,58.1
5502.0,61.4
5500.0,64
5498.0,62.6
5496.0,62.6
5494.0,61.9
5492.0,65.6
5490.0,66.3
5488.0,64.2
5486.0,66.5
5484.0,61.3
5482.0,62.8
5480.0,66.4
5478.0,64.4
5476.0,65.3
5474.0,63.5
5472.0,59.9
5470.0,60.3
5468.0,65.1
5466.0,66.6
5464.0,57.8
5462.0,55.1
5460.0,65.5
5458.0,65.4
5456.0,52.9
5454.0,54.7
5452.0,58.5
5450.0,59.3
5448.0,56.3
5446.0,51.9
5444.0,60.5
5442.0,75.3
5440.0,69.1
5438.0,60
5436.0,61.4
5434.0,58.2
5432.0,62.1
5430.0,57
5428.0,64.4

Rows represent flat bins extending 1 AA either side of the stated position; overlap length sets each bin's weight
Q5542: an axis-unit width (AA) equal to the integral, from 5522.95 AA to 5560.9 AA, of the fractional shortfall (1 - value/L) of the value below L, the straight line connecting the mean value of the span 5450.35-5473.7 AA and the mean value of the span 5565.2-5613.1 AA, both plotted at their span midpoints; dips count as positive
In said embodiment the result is -3.3 AA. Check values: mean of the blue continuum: 60.2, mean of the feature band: 66.5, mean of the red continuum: 61.7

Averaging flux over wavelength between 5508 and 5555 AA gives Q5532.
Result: 65.8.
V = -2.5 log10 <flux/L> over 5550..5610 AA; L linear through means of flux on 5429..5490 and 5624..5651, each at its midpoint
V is 0.06 mag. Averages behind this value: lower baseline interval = 61.7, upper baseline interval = 67.9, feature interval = 62.3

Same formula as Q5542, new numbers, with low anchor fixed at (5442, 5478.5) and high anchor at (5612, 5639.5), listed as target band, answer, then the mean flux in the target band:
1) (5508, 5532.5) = -0.5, 64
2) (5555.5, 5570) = 0.0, 64.2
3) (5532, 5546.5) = -1.1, 68.4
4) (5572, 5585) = 0.7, 61.5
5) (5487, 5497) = -0.4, 64.1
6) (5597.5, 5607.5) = 0.8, 60.6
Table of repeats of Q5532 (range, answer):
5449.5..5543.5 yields 63.1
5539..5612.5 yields 63.3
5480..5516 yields 61.8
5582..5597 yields 60.8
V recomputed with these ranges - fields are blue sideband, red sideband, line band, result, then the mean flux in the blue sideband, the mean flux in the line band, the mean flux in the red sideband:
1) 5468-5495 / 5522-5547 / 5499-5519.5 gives 0.087 mag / 63.8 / 60.4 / 67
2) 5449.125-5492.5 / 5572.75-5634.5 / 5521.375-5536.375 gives -0.070 mag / 62.1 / 66.5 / 62.7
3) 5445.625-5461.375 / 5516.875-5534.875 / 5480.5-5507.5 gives 0.011 mag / 58.2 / 62.3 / 66.7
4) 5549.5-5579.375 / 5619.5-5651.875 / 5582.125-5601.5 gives 0.084 mag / 62.9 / 59.9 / 67.8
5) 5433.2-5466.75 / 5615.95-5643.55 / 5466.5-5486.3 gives -0.036 mag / 60.5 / 63.5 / 67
